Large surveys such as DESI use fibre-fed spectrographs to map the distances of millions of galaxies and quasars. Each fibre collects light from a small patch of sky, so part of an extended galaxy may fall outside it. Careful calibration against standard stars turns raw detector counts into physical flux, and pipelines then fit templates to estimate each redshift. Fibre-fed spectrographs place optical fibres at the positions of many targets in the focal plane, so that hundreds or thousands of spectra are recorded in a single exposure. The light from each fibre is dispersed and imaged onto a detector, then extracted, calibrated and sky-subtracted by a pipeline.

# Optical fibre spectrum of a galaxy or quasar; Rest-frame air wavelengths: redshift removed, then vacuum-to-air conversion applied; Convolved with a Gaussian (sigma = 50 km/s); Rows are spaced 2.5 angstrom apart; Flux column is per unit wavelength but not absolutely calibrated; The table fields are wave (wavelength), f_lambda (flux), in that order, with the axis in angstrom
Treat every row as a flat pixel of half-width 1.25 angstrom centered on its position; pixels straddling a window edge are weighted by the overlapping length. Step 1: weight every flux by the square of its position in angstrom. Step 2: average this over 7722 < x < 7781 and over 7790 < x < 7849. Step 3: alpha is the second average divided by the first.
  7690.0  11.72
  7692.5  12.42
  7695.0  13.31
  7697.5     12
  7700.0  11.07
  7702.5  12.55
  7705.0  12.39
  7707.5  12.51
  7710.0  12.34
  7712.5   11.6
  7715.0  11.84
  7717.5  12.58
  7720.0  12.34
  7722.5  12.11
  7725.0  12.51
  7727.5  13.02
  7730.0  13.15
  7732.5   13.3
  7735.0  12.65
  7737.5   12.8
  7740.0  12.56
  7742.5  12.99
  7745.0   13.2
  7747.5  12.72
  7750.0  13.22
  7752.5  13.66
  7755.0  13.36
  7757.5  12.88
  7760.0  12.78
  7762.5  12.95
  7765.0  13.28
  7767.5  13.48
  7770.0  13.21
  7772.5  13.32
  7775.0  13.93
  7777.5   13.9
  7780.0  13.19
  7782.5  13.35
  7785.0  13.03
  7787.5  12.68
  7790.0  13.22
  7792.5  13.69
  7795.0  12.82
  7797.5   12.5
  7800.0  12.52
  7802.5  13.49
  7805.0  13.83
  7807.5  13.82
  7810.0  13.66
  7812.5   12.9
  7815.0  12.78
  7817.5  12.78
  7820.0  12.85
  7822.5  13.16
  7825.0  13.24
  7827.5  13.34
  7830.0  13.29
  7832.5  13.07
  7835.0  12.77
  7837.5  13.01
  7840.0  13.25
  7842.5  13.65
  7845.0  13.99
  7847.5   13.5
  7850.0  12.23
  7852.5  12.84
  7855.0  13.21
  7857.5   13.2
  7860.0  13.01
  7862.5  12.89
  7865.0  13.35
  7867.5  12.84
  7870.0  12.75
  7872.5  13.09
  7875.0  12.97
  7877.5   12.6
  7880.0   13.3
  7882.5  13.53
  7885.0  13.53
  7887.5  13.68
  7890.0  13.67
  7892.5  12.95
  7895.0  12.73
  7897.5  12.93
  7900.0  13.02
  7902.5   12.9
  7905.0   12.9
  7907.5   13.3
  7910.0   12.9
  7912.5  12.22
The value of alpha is 1.0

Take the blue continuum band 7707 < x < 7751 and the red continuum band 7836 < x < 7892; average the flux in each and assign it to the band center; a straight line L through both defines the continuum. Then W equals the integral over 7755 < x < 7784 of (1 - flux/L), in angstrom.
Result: -1.13 angstrom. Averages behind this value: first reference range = 12.6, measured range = 13.3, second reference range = 13.2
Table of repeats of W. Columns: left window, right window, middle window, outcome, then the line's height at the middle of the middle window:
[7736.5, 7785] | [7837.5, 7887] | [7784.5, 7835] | 0.2 angstrom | 13.2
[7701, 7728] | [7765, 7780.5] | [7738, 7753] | -0.1 angstrom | 12.9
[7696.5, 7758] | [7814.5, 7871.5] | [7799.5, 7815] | -0.5 angstrom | 12.9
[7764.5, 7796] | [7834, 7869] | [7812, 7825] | 0.3 angstrom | 13.2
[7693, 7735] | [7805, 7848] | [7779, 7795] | -0.3 angstrom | 13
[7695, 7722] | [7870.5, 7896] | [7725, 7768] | -2.2 angstrom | 12.4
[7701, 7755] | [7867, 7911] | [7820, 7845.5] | -0.6 angstrom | 12.9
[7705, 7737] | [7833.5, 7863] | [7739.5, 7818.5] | -2.5 angstrom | 12.8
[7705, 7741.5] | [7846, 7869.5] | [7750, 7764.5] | -0.6 angstrom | 12.6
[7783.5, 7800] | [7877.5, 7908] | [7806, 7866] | -0.5 angstrom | 13.1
